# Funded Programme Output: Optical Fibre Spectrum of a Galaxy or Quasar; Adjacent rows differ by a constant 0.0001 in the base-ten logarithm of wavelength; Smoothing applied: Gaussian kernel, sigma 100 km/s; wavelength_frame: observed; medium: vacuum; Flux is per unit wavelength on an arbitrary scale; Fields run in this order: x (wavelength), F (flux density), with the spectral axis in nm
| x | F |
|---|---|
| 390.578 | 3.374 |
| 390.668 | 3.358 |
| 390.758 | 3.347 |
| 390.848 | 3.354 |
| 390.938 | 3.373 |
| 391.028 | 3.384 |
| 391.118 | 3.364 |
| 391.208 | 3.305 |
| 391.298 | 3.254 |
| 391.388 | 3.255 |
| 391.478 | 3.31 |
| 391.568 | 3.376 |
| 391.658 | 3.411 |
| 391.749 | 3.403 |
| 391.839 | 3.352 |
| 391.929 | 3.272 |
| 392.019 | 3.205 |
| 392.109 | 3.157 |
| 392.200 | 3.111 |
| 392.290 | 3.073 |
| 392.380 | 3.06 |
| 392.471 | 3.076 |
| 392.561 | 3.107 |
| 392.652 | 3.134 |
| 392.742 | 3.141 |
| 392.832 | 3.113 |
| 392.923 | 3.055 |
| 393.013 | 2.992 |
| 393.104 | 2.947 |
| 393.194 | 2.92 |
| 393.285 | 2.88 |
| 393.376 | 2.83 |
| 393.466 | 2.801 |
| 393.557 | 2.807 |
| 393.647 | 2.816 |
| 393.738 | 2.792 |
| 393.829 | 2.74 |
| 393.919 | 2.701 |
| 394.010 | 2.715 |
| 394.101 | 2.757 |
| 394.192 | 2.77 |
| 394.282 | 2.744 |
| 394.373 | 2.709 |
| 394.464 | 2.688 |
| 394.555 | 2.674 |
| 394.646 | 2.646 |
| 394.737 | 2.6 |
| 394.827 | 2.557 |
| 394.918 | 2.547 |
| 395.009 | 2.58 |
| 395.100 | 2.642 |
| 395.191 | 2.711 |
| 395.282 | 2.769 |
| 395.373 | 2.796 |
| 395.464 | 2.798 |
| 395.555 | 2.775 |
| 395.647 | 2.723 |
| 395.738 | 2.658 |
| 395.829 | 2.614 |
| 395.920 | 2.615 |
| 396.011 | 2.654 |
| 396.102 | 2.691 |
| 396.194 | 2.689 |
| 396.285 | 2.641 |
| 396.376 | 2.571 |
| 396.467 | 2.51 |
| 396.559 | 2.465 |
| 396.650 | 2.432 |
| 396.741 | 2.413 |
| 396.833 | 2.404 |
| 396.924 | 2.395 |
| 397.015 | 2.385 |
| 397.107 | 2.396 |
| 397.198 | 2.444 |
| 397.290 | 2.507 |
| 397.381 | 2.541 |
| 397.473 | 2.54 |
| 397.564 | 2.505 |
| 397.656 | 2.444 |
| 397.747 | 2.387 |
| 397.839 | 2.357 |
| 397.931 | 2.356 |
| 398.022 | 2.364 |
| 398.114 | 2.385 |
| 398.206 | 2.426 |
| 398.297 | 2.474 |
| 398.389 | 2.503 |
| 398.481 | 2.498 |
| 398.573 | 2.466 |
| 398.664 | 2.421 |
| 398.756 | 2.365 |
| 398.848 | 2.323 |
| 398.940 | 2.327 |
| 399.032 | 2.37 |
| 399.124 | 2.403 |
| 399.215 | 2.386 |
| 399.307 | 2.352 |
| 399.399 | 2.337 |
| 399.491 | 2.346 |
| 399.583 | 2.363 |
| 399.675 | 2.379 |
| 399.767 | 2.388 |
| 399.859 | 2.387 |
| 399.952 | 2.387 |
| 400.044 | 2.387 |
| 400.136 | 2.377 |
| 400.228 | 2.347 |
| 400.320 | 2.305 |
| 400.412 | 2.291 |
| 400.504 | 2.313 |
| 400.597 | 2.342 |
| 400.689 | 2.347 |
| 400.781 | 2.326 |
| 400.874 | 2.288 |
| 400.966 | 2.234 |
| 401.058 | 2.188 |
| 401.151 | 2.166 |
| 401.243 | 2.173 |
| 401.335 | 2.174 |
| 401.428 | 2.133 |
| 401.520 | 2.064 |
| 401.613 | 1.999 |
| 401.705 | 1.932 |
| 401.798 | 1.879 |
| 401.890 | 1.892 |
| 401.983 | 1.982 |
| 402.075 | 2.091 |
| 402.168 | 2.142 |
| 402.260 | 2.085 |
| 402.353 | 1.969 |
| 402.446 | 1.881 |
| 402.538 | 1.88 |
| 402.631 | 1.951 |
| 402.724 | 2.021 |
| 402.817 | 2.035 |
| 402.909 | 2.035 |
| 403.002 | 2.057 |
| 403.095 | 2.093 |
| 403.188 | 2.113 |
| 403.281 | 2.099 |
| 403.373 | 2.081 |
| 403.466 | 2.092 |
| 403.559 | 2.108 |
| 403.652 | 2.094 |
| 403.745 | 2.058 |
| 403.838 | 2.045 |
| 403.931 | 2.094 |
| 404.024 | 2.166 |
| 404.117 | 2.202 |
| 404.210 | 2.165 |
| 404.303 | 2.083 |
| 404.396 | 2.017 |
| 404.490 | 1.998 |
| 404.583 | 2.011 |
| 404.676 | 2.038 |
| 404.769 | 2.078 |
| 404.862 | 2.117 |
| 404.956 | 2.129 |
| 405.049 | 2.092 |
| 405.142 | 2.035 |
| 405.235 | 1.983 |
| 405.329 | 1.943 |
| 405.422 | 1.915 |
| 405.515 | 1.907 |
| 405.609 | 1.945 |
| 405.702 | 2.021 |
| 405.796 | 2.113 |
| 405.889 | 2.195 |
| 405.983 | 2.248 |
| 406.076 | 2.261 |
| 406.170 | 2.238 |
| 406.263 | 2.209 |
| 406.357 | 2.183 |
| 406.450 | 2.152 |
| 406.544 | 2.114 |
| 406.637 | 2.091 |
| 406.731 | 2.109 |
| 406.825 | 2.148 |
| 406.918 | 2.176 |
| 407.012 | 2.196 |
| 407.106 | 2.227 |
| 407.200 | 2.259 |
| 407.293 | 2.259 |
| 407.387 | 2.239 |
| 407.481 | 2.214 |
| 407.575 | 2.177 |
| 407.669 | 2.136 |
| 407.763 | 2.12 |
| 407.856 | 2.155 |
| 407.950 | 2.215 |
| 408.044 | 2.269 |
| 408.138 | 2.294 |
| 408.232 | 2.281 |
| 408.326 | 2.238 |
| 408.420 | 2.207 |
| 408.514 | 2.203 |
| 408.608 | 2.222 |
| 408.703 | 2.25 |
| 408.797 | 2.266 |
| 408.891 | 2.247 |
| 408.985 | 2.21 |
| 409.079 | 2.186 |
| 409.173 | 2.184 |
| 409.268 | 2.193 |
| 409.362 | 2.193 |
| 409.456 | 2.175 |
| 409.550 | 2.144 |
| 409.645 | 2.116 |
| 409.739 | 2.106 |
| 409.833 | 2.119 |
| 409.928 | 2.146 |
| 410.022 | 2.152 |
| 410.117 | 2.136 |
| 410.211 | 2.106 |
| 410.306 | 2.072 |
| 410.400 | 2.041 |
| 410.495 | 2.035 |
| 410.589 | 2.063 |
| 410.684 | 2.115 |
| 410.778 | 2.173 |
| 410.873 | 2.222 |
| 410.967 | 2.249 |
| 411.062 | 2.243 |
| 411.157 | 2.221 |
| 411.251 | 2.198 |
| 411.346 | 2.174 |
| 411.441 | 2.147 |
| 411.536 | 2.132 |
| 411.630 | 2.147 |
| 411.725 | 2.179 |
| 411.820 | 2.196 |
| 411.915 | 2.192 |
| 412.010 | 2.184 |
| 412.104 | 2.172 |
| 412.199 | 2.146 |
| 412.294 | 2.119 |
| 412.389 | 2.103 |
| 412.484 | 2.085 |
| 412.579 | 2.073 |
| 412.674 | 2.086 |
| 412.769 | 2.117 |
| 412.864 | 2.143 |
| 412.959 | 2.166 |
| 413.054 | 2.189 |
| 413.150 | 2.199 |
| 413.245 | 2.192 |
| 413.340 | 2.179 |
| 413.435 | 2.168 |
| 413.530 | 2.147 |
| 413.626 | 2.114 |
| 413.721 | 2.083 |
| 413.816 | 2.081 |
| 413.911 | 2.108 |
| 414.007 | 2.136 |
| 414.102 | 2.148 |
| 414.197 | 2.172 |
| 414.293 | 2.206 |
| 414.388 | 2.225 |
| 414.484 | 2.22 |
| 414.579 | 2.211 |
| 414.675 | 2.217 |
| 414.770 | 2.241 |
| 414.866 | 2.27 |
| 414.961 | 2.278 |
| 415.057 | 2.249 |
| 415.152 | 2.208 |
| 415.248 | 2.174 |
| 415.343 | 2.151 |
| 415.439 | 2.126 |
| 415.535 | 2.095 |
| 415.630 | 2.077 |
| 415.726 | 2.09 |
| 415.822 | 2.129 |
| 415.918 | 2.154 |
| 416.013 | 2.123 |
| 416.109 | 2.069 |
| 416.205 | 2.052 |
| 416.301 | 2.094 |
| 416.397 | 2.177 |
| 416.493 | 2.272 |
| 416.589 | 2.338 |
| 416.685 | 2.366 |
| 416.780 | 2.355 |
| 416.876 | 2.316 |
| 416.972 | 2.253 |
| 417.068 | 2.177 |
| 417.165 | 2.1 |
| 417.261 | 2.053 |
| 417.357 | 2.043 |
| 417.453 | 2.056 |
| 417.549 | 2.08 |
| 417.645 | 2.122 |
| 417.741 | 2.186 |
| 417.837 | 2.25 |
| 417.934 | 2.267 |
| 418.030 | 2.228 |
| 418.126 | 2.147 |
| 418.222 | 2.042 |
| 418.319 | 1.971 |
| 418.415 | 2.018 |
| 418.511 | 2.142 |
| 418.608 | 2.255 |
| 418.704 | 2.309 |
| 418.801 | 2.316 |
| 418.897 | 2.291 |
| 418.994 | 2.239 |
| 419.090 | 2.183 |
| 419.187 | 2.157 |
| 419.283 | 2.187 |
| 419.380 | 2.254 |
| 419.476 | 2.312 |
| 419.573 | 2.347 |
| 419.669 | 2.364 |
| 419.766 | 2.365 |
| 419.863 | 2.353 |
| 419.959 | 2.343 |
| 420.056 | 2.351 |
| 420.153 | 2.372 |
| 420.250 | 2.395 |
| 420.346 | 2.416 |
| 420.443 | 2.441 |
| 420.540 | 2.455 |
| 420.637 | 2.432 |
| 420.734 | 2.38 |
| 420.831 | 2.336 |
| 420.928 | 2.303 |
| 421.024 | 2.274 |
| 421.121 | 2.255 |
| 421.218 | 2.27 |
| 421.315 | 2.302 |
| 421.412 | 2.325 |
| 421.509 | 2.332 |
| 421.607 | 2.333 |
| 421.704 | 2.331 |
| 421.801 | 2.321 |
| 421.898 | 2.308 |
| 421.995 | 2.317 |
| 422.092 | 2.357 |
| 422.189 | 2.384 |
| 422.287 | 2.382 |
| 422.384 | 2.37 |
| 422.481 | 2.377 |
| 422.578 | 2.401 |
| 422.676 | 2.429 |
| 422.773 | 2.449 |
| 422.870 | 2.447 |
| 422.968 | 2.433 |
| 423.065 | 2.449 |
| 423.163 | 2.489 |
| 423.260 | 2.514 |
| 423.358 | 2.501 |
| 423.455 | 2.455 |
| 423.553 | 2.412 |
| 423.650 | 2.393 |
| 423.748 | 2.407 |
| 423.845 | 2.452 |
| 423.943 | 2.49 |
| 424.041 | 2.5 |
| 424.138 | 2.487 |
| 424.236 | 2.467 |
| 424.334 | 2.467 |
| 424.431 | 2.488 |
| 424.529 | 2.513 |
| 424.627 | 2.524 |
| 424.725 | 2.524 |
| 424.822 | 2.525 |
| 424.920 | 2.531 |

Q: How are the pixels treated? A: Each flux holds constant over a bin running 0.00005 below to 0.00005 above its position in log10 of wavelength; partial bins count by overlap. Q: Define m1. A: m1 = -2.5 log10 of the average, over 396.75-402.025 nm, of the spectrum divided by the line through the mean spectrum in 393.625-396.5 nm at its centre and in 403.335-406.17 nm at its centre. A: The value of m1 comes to 0.04 mag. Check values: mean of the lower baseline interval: 2.68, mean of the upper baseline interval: 2.08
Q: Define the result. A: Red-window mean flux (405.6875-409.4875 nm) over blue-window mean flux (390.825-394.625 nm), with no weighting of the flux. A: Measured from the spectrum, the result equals 0.72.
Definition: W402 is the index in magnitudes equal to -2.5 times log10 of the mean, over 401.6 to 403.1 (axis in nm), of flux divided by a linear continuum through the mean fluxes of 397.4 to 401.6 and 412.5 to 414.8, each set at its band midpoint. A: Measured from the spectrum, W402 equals 0.159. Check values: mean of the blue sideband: 2.35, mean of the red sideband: 2.16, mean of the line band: 1.99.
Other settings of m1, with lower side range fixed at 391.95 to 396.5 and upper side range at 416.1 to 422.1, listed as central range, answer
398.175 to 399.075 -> 0.12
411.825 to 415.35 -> 0.10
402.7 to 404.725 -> 0.24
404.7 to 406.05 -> 0.24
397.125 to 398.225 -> 0.12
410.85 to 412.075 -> 0.11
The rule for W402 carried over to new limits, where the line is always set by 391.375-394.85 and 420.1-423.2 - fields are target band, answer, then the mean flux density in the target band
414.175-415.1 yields 0.13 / 2.23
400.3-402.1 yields 0.28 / 2.15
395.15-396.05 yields 0.08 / 2.71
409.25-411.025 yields 0.22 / 2.13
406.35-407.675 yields 0.22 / 2.18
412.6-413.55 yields 0.18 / 2.16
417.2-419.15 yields 0.13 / 2.16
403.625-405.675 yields 0.31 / 2.05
